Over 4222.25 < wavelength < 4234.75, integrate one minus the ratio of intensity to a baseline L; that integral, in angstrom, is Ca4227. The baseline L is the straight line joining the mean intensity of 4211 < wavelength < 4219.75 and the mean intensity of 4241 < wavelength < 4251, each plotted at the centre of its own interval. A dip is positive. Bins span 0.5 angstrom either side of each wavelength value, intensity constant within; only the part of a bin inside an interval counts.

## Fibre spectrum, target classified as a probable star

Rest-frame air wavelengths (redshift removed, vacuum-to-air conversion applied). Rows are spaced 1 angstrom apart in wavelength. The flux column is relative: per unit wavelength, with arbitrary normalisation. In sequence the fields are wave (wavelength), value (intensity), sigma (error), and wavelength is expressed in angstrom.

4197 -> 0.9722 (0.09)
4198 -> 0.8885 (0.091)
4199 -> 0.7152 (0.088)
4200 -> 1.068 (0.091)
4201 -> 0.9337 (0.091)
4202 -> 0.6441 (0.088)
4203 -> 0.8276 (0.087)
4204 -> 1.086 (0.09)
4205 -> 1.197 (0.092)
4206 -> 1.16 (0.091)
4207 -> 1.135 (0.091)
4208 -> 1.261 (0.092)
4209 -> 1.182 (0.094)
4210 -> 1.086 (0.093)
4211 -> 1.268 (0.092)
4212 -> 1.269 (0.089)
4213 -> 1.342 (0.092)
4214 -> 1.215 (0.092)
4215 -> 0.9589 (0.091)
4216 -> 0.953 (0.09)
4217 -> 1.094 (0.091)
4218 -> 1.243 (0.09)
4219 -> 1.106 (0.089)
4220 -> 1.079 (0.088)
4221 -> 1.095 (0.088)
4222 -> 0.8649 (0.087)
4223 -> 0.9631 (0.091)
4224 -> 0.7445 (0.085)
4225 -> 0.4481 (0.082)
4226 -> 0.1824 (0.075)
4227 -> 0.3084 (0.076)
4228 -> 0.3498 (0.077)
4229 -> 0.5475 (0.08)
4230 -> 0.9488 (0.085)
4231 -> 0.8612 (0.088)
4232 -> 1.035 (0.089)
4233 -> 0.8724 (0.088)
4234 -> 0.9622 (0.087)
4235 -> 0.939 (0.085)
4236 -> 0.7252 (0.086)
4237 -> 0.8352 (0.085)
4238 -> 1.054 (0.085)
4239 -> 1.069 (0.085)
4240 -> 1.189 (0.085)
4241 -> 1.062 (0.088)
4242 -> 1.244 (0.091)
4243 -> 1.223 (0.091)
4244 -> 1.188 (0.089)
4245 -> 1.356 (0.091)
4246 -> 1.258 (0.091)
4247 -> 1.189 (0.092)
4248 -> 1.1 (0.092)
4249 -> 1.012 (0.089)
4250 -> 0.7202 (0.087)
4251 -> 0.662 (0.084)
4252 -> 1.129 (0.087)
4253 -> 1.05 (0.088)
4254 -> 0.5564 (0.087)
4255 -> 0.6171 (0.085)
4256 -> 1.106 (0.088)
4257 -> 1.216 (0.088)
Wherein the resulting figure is 4.9 angstrom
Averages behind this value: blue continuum 1.15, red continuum 1.12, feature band 0.694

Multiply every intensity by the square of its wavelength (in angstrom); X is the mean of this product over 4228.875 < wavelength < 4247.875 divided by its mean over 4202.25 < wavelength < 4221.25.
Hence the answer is 0.93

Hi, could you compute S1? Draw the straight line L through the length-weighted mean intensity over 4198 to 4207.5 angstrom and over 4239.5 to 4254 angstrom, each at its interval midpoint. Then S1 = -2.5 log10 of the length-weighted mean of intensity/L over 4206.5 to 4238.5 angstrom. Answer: 0.09 mag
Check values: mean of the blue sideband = 0.97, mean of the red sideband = 1.08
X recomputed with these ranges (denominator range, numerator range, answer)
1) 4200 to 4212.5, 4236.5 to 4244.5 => 1.04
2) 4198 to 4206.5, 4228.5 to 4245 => 1.07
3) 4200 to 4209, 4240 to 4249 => 1.17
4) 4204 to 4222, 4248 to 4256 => 0.76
